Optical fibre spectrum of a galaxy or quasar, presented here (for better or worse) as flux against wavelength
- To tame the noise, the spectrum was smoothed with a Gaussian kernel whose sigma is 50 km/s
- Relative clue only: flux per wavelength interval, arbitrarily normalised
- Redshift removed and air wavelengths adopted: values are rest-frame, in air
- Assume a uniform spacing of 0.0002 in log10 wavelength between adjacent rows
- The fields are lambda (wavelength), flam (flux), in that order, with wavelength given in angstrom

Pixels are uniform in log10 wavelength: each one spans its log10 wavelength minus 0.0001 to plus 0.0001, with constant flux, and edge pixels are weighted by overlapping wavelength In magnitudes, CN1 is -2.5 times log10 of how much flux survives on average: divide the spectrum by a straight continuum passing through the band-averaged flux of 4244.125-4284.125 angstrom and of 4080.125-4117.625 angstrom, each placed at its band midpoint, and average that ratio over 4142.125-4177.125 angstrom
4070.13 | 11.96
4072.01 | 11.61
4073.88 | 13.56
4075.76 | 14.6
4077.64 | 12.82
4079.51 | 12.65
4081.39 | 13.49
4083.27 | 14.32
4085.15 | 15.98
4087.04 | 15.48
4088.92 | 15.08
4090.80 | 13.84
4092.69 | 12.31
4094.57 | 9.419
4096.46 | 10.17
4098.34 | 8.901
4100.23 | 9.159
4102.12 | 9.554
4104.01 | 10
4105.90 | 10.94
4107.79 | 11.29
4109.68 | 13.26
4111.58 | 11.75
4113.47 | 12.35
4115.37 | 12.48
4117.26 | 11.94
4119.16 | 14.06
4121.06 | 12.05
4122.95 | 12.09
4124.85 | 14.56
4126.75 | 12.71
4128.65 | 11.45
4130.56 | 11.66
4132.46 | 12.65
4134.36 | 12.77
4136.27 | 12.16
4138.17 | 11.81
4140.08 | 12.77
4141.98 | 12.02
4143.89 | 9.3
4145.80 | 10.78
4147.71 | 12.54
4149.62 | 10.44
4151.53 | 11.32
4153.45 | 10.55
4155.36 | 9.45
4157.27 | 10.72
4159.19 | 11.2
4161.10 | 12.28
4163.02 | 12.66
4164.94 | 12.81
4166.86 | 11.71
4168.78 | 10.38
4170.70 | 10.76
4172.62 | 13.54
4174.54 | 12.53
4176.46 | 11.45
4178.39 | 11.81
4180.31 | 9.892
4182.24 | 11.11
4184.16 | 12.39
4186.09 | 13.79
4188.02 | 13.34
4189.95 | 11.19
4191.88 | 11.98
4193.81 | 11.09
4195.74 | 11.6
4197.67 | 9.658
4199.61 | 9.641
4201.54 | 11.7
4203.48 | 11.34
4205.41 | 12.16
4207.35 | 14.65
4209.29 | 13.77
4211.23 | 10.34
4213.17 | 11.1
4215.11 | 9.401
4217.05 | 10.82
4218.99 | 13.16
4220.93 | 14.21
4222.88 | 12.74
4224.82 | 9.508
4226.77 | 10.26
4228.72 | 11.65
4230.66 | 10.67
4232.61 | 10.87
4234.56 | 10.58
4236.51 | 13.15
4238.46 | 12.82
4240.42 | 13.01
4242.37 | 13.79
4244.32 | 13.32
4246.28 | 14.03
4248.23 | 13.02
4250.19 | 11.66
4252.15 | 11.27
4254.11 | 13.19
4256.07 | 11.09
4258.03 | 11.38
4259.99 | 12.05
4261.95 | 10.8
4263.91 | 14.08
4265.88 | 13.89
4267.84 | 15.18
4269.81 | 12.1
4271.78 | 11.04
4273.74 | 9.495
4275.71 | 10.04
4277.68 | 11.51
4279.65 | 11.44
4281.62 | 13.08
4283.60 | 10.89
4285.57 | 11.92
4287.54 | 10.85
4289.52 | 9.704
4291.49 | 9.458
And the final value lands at 0.07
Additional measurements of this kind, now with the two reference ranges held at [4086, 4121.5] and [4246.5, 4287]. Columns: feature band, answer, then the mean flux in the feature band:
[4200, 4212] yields -0.03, 12.2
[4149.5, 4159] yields 0.13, 10.6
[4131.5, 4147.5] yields 0.00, 11.8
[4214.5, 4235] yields 0.06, 11.3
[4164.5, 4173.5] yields 0.01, 11.8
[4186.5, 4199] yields 0.03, 11.5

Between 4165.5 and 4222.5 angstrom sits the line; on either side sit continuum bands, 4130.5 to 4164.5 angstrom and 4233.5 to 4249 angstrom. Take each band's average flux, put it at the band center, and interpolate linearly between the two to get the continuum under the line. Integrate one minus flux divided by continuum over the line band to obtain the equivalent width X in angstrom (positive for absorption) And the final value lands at 2.2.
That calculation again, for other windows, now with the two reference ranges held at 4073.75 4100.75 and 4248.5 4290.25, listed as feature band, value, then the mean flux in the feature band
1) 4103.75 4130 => 0.8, 12.3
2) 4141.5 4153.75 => 1.5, 11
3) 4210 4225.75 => 0.8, 11.5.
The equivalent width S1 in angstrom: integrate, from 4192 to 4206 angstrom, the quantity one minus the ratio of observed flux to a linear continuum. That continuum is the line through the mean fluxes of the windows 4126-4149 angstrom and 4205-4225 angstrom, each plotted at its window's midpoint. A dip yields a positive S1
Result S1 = 1.1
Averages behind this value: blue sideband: 11.9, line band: 11.1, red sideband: 12.1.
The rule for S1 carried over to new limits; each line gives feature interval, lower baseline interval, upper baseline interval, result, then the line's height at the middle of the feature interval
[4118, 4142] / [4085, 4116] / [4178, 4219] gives -1.68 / 11.7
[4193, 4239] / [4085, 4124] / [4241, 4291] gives 1.77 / 12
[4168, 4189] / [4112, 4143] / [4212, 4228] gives -0.10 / 11.9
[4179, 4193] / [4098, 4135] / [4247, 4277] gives -0.02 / 11.9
